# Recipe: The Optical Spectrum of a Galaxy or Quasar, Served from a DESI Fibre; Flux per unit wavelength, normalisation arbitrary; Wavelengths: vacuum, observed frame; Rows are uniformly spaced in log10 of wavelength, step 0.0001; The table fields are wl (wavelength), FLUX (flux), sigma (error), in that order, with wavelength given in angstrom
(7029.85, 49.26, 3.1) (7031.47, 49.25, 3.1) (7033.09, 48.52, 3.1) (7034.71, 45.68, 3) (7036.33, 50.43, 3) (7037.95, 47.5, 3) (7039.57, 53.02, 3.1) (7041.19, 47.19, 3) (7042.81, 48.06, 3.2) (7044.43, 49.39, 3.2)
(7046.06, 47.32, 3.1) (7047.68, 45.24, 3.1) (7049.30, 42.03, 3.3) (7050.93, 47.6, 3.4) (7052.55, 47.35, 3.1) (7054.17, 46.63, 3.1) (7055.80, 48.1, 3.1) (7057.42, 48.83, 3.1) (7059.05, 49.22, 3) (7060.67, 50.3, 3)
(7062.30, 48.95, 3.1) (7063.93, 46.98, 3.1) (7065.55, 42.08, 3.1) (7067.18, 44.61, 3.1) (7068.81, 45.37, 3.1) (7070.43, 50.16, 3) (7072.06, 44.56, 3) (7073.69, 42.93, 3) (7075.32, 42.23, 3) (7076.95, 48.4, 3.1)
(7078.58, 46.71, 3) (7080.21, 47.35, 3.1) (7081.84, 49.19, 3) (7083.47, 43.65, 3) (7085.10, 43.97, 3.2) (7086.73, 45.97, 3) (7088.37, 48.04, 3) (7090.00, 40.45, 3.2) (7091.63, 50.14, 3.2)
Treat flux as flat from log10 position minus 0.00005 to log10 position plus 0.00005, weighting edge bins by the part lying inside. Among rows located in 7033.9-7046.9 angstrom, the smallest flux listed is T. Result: 45.68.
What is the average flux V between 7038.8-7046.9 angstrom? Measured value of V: 49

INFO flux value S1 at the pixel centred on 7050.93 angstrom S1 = 47.6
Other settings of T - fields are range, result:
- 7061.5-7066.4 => 42.08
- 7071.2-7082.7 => 42.23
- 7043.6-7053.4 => 42.03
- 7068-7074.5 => 42.93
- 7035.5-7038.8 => 47.5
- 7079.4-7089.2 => 43.65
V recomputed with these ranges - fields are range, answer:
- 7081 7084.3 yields 46.5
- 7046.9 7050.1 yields 43.7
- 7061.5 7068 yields 45.6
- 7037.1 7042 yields 49.3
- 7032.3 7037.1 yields 48.2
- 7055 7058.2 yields 48.5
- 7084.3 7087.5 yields 45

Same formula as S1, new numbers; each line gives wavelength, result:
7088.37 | 48.04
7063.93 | 46.98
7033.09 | 48.52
